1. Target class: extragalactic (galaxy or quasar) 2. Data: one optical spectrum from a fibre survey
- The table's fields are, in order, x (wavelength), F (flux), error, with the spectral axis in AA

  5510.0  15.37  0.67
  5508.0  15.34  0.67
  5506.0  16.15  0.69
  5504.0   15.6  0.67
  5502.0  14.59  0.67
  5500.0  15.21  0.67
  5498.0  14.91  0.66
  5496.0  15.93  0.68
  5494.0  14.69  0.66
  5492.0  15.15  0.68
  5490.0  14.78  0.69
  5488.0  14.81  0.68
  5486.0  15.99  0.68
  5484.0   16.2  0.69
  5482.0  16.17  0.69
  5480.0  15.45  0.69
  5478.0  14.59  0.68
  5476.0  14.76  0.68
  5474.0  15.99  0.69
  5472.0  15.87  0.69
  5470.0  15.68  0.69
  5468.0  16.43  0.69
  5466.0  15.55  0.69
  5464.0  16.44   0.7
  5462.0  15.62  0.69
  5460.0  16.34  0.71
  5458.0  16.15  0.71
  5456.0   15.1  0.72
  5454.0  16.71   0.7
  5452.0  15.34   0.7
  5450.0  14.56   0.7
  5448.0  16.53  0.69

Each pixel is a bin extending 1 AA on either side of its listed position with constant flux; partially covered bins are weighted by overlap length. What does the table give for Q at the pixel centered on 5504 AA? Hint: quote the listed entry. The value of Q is 15.6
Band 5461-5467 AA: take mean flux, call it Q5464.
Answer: 15.9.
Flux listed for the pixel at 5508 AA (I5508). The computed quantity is 15.34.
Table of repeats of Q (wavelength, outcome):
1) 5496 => 15.93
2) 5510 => 15.37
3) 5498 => 14.91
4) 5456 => 15.1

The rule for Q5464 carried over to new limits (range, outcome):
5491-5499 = 15.2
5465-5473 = 15.9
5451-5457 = 15.7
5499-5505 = 15.1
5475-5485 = 15.4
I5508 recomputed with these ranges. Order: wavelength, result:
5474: 15.99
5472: 15.87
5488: 14.81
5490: 14.78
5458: 16.15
